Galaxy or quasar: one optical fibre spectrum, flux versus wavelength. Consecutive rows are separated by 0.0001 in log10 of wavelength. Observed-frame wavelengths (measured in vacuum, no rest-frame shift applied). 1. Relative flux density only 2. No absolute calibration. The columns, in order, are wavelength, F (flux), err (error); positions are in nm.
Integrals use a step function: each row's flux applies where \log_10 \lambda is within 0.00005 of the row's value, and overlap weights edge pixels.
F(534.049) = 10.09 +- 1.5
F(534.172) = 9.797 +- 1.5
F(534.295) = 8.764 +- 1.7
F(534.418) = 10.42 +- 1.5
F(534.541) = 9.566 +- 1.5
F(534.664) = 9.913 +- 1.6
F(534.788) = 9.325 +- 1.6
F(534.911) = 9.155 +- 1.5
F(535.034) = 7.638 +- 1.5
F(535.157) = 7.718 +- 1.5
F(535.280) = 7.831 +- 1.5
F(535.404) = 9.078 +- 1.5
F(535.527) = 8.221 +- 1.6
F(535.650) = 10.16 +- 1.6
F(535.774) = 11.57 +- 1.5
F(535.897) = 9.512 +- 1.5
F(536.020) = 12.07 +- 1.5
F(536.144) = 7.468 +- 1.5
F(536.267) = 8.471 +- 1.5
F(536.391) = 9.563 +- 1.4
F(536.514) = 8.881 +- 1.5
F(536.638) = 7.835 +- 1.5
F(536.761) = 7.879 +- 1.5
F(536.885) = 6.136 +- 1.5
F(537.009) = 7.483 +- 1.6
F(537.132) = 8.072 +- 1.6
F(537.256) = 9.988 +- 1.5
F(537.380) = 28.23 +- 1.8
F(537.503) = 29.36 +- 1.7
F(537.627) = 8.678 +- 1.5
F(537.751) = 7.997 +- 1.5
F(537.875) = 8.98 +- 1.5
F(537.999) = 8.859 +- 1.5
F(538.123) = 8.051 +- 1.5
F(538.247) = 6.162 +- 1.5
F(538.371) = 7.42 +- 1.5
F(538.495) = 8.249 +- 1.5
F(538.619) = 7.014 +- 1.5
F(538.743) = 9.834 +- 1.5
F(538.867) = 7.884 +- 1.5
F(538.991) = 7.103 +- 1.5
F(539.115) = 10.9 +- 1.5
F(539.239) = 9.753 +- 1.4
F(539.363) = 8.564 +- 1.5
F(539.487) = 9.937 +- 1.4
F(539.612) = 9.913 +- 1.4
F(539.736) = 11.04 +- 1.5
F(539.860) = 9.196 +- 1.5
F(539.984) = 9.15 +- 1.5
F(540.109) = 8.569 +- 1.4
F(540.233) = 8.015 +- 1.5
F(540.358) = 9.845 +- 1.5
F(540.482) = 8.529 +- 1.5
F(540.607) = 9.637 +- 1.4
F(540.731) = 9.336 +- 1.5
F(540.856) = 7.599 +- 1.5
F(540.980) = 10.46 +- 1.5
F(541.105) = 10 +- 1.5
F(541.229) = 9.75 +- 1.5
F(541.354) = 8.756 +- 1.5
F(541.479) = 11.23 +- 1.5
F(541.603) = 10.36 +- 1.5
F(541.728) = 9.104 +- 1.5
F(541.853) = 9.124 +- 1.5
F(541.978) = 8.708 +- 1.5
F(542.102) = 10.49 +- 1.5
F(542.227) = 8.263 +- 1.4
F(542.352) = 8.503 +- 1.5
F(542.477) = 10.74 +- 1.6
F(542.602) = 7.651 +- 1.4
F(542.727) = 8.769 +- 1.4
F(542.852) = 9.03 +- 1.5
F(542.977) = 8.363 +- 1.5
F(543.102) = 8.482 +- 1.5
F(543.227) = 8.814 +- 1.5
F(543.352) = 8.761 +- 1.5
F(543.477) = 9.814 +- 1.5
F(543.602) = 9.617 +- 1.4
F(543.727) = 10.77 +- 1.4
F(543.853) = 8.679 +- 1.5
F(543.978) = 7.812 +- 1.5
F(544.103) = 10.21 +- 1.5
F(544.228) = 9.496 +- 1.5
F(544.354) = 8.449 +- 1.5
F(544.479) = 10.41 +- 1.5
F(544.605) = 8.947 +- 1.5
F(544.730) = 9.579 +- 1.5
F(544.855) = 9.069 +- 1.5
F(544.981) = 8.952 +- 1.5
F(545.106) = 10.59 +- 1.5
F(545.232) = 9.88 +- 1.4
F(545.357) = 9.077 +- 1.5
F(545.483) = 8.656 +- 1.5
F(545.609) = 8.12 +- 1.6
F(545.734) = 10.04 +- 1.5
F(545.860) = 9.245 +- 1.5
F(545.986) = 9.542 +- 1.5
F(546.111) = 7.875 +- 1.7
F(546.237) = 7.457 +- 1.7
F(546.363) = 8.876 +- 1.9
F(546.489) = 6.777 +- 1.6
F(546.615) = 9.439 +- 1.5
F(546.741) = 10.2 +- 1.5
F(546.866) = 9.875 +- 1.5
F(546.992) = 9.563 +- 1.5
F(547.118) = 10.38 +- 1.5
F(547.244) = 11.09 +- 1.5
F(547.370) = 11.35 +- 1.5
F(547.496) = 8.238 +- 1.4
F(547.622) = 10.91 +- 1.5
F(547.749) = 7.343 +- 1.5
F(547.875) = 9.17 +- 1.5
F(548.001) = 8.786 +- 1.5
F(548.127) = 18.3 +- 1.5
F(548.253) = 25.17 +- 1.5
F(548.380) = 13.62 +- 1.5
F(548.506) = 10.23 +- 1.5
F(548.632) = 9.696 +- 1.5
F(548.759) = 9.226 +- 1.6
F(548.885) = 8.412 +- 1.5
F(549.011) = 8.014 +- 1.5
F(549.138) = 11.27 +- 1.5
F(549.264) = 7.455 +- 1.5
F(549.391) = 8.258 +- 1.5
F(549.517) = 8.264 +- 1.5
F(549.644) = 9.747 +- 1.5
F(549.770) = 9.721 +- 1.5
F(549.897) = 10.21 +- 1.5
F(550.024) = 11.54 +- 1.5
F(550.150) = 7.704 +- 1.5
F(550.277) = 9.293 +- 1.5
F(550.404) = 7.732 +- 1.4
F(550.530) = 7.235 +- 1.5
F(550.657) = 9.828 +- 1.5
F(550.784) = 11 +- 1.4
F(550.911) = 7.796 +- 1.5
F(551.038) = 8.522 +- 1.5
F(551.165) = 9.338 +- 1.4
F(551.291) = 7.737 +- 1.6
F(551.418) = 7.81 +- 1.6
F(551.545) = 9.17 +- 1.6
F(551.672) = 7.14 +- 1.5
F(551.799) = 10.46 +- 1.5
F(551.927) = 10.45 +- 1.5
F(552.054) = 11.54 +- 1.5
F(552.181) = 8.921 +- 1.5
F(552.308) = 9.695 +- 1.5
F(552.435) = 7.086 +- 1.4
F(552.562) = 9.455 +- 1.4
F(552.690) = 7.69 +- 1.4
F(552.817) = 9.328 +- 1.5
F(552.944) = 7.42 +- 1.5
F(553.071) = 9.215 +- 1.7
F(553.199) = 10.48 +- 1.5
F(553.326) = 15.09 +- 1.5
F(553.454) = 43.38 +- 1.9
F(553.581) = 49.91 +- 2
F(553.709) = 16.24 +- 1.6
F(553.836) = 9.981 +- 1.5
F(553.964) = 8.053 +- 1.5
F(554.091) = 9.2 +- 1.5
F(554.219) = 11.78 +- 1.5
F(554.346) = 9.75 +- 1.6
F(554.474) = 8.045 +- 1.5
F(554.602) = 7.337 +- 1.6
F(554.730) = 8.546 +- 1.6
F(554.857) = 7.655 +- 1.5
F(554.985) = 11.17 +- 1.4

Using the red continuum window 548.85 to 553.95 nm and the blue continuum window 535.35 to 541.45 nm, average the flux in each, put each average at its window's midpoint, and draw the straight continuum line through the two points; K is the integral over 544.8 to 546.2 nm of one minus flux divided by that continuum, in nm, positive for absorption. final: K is 0.18 nm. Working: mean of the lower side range 9.71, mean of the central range 9.15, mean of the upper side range 11.2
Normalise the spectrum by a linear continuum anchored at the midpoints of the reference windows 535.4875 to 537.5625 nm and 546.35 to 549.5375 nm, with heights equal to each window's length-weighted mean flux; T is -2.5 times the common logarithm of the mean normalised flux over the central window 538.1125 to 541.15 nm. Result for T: 0.233 mag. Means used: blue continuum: 11.2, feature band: 8.9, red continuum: 10.4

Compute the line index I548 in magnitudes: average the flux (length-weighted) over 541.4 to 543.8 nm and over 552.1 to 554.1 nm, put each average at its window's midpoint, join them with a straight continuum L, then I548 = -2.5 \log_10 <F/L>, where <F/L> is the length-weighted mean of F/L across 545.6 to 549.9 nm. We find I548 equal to 0.18 mag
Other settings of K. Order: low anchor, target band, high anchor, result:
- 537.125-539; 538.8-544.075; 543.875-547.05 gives 0.45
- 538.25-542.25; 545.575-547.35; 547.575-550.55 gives 0.13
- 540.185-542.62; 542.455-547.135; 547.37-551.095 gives 0.26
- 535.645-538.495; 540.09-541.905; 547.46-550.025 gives 0.19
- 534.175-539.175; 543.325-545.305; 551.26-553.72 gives 0.35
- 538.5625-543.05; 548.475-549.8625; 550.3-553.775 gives 0.28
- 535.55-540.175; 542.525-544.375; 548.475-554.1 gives 0.24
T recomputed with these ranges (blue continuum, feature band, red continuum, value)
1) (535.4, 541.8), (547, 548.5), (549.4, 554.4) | -0.11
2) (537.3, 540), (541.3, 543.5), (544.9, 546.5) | 0.06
